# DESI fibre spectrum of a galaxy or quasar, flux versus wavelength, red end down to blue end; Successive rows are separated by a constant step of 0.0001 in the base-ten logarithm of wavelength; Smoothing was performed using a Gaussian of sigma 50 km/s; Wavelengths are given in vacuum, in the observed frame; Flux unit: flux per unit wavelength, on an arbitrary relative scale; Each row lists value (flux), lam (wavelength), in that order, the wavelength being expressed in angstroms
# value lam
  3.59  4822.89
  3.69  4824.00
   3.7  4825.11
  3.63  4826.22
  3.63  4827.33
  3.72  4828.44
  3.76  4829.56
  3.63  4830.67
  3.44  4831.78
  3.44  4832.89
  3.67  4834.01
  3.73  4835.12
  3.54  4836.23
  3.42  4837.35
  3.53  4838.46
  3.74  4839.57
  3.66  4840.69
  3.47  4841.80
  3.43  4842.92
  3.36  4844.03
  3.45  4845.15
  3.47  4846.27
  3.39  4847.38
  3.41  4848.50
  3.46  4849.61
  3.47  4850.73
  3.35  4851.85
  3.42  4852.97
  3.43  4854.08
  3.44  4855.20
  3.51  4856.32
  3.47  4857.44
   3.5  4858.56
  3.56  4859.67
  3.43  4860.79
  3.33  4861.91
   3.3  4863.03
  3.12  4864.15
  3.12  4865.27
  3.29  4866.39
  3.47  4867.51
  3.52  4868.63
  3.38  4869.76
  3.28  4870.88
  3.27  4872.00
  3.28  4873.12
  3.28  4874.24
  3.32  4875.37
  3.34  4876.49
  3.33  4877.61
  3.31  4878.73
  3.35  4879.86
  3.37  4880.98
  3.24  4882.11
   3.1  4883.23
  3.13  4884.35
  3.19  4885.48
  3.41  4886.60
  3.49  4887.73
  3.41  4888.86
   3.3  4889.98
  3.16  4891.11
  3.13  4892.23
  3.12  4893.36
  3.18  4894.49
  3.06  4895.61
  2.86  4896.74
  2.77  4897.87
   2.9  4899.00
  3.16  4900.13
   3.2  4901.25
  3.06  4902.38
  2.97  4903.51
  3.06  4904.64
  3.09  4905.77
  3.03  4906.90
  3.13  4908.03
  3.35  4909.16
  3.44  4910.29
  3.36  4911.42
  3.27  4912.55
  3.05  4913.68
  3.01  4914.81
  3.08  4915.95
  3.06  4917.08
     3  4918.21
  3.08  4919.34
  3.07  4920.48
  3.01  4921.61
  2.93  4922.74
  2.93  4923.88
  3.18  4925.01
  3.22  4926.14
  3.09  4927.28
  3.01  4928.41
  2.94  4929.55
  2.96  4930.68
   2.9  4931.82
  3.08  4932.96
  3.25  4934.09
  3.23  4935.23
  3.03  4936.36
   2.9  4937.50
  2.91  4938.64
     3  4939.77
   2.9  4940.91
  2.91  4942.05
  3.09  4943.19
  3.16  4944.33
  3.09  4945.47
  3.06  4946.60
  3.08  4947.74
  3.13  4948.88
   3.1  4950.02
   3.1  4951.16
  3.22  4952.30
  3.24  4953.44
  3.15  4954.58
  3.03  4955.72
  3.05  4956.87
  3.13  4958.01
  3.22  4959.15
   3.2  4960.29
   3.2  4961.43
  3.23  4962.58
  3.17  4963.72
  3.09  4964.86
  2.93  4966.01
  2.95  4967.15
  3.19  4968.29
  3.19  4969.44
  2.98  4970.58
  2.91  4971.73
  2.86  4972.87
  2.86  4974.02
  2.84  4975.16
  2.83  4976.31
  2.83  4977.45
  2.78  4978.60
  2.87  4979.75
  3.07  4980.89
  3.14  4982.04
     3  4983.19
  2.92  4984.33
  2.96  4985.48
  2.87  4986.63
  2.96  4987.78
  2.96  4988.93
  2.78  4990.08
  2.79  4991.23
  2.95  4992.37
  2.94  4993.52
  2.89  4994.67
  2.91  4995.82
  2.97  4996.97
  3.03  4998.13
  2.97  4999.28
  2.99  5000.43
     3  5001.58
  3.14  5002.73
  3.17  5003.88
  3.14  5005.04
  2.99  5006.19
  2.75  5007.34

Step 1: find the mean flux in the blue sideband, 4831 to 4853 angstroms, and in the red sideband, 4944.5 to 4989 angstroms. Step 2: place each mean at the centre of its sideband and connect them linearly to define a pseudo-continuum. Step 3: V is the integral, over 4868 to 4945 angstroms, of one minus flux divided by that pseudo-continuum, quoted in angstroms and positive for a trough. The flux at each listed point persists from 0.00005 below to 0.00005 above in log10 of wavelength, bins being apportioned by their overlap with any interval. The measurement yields 2.8 angstroms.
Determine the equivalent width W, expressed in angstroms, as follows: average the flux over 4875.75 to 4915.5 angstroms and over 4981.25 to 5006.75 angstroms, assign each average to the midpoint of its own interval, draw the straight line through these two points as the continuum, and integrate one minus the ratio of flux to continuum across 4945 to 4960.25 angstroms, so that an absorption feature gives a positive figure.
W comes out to -0.3 angstroms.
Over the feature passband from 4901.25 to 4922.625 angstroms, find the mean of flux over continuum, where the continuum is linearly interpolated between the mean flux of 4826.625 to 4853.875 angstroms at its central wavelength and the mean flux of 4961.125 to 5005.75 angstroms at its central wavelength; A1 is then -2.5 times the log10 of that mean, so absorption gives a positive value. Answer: 0.046 mag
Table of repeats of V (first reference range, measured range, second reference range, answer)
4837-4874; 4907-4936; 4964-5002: 0.64 angstroms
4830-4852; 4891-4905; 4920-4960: 0.90 angstroms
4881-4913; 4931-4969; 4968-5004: -0.64 angstroms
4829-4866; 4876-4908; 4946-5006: 1.40 angstroms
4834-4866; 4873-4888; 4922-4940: 0.01 angstroms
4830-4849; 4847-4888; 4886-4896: 0.29 angstroms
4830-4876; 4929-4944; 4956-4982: 0.60 angstroms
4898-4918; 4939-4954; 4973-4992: -0.36 angstroms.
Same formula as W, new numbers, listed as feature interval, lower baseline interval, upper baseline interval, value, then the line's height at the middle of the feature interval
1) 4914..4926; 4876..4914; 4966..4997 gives 0.3 angstroms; 3.11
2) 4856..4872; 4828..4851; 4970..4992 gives 0.2 angstroms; 3.42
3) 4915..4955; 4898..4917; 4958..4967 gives 0.9 angstroms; 3.13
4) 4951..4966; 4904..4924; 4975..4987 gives -0.8 angstroms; 2.99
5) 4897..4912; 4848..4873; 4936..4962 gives 0.6 angstroms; 3.24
